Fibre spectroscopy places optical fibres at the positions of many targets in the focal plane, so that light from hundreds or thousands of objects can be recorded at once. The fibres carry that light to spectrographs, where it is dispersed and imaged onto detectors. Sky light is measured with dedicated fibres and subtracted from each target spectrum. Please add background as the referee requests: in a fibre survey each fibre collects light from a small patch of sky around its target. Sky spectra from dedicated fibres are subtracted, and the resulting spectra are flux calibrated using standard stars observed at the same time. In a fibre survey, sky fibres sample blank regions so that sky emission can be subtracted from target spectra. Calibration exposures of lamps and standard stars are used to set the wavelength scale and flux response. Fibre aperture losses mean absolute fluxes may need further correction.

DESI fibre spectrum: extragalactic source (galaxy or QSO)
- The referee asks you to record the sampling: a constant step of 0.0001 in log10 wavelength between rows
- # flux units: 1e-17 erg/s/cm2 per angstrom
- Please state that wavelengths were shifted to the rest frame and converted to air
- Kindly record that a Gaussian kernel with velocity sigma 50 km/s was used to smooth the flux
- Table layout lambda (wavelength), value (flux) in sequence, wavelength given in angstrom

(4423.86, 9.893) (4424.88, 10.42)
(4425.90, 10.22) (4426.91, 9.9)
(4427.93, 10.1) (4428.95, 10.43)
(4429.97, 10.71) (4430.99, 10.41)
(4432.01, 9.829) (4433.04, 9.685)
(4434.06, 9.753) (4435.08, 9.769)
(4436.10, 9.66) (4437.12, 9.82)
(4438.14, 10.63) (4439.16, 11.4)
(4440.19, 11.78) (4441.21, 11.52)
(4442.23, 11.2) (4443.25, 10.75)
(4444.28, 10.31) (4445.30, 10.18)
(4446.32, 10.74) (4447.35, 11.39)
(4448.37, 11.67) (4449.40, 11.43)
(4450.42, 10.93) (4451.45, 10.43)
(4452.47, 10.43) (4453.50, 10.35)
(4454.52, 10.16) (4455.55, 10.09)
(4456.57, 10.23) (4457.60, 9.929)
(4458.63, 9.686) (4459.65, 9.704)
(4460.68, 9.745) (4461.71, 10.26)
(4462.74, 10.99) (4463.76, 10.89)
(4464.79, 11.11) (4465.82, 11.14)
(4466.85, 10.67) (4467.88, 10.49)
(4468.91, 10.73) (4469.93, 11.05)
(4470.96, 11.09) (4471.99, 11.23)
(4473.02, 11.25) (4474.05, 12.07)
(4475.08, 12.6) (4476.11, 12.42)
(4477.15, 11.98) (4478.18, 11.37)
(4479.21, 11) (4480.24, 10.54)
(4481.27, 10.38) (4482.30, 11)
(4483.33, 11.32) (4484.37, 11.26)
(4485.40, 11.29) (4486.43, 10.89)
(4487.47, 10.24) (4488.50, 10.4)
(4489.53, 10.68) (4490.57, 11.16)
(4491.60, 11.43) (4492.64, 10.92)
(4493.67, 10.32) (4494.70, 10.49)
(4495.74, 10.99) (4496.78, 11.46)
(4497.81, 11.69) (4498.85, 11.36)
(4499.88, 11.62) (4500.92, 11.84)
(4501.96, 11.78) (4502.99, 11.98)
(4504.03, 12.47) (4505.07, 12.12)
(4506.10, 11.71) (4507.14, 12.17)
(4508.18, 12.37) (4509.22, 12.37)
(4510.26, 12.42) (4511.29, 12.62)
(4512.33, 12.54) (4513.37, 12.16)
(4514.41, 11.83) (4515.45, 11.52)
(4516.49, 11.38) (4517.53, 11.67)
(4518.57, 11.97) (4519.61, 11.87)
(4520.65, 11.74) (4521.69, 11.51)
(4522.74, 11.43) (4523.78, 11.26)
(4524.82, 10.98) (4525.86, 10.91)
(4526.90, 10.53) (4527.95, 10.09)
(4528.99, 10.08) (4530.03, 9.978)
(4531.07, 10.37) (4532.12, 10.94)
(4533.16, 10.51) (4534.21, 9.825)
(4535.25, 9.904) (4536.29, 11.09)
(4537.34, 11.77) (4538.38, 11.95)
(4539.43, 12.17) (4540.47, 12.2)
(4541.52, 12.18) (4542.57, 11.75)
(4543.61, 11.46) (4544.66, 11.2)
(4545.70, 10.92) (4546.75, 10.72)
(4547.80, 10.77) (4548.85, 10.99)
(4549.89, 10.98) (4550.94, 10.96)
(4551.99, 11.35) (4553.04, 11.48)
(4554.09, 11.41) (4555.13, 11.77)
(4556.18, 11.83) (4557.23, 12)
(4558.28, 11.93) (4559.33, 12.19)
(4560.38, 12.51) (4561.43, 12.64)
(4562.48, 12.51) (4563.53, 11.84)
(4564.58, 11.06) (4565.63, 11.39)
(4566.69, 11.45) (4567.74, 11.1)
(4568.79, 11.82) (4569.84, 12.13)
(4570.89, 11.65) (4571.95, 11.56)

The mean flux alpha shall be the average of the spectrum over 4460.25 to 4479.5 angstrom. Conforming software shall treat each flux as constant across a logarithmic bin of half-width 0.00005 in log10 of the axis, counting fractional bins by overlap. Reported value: 11.2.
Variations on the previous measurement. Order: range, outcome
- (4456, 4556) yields 11.2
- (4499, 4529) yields 11.7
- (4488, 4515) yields 11.7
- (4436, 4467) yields 10.6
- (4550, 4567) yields 11.8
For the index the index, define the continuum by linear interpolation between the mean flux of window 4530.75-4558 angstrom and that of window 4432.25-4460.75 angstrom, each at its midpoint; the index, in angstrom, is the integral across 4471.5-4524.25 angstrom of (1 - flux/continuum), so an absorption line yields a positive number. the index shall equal -3.1 angstrom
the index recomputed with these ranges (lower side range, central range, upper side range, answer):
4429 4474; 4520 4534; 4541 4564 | 0.7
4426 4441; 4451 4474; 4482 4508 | 0.5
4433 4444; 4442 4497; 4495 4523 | 1.4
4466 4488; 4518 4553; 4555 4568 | 1.7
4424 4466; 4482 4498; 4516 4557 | -0.2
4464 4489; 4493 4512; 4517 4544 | -1.1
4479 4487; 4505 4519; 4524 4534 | -1.8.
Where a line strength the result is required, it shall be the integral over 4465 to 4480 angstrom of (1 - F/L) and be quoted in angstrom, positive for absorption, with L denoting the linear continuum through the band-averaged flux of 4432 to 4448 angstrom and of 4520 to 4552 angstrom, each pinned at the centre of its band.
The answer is -0.9 angstrom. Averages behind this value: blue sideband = 10.6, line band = 11.3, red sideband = 11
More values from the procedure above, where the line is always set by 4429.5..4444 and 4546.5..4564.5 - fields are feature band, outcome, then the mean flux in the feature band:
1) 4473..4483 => -0.5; 11.5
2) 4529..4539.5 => 0.6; 10.8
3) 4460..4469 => 0.1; 10.6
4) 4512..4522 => -0.5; 11.8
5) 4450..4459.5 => 0.4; 10.2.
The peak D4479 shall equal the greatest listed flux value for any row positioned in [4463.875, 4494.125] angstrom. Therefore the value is 12.6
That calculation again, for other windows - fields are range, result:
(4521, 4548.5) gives 12.2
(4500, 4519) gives 12.62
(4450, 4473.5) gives 11.25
